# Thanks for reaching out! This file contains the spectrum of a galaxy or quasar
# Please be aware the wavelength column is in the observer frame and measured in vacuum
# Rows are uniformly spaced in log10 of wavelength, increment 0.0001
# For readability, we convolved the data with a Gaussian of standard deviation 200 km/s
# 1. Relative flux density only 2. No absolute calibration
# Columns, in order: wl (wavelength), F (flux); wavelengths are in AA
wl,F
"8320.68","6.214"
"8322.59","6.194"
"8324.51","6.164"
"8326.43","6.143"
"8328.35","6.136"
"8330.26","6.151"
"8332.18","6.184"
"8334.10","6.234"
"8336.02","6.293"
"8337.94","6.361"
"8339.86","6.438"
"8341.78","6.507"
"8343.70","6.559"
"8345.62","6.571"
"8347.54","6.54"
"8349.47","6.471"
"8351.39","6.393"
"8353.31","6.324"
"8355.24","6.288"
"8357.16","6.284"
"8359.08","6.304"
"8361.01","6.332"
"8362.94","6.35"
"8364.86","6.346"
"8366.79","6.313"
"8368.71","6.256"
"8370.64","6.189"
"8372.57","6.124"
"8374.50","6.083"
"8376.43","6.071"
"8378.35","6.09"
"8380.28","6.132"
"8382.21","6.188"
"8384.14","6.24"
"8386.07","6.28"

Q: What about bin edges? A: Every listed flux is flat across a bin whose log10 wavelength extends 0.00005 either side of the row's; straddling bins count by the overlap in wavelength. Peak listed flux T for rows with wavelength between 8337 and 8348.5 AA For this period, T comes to 6.571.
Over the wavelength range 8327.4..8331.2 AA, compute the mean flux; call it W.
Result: 6.16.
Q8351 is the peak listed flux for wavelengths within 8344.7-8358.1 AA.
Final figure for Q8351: 6.571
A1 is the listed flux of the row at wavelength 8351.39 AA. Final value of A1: 6.393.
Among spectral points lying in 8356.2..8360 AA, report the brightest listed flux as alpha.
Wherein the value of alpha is 6.304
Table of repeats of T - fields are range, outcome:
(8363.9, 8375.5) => 6.346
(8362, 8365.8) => 6.35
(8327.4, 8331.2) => 6.151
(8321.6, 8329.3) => 6.194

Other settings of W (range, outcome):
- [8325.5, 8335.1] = 6.17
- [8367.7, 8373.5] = 6.19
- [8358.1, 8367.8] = 6.33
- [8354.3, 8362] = 6.3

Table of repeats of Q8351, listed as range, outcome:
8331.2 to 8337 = 6.293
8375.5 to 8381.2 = 6.132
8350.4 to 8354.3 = 6.393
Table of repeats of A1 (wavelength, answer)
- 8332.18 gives 6.184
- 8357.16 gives 6.284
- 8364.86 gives 6.346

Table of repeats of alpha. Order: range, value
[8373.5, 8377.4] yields 6.083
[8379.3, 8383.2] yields 6.188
